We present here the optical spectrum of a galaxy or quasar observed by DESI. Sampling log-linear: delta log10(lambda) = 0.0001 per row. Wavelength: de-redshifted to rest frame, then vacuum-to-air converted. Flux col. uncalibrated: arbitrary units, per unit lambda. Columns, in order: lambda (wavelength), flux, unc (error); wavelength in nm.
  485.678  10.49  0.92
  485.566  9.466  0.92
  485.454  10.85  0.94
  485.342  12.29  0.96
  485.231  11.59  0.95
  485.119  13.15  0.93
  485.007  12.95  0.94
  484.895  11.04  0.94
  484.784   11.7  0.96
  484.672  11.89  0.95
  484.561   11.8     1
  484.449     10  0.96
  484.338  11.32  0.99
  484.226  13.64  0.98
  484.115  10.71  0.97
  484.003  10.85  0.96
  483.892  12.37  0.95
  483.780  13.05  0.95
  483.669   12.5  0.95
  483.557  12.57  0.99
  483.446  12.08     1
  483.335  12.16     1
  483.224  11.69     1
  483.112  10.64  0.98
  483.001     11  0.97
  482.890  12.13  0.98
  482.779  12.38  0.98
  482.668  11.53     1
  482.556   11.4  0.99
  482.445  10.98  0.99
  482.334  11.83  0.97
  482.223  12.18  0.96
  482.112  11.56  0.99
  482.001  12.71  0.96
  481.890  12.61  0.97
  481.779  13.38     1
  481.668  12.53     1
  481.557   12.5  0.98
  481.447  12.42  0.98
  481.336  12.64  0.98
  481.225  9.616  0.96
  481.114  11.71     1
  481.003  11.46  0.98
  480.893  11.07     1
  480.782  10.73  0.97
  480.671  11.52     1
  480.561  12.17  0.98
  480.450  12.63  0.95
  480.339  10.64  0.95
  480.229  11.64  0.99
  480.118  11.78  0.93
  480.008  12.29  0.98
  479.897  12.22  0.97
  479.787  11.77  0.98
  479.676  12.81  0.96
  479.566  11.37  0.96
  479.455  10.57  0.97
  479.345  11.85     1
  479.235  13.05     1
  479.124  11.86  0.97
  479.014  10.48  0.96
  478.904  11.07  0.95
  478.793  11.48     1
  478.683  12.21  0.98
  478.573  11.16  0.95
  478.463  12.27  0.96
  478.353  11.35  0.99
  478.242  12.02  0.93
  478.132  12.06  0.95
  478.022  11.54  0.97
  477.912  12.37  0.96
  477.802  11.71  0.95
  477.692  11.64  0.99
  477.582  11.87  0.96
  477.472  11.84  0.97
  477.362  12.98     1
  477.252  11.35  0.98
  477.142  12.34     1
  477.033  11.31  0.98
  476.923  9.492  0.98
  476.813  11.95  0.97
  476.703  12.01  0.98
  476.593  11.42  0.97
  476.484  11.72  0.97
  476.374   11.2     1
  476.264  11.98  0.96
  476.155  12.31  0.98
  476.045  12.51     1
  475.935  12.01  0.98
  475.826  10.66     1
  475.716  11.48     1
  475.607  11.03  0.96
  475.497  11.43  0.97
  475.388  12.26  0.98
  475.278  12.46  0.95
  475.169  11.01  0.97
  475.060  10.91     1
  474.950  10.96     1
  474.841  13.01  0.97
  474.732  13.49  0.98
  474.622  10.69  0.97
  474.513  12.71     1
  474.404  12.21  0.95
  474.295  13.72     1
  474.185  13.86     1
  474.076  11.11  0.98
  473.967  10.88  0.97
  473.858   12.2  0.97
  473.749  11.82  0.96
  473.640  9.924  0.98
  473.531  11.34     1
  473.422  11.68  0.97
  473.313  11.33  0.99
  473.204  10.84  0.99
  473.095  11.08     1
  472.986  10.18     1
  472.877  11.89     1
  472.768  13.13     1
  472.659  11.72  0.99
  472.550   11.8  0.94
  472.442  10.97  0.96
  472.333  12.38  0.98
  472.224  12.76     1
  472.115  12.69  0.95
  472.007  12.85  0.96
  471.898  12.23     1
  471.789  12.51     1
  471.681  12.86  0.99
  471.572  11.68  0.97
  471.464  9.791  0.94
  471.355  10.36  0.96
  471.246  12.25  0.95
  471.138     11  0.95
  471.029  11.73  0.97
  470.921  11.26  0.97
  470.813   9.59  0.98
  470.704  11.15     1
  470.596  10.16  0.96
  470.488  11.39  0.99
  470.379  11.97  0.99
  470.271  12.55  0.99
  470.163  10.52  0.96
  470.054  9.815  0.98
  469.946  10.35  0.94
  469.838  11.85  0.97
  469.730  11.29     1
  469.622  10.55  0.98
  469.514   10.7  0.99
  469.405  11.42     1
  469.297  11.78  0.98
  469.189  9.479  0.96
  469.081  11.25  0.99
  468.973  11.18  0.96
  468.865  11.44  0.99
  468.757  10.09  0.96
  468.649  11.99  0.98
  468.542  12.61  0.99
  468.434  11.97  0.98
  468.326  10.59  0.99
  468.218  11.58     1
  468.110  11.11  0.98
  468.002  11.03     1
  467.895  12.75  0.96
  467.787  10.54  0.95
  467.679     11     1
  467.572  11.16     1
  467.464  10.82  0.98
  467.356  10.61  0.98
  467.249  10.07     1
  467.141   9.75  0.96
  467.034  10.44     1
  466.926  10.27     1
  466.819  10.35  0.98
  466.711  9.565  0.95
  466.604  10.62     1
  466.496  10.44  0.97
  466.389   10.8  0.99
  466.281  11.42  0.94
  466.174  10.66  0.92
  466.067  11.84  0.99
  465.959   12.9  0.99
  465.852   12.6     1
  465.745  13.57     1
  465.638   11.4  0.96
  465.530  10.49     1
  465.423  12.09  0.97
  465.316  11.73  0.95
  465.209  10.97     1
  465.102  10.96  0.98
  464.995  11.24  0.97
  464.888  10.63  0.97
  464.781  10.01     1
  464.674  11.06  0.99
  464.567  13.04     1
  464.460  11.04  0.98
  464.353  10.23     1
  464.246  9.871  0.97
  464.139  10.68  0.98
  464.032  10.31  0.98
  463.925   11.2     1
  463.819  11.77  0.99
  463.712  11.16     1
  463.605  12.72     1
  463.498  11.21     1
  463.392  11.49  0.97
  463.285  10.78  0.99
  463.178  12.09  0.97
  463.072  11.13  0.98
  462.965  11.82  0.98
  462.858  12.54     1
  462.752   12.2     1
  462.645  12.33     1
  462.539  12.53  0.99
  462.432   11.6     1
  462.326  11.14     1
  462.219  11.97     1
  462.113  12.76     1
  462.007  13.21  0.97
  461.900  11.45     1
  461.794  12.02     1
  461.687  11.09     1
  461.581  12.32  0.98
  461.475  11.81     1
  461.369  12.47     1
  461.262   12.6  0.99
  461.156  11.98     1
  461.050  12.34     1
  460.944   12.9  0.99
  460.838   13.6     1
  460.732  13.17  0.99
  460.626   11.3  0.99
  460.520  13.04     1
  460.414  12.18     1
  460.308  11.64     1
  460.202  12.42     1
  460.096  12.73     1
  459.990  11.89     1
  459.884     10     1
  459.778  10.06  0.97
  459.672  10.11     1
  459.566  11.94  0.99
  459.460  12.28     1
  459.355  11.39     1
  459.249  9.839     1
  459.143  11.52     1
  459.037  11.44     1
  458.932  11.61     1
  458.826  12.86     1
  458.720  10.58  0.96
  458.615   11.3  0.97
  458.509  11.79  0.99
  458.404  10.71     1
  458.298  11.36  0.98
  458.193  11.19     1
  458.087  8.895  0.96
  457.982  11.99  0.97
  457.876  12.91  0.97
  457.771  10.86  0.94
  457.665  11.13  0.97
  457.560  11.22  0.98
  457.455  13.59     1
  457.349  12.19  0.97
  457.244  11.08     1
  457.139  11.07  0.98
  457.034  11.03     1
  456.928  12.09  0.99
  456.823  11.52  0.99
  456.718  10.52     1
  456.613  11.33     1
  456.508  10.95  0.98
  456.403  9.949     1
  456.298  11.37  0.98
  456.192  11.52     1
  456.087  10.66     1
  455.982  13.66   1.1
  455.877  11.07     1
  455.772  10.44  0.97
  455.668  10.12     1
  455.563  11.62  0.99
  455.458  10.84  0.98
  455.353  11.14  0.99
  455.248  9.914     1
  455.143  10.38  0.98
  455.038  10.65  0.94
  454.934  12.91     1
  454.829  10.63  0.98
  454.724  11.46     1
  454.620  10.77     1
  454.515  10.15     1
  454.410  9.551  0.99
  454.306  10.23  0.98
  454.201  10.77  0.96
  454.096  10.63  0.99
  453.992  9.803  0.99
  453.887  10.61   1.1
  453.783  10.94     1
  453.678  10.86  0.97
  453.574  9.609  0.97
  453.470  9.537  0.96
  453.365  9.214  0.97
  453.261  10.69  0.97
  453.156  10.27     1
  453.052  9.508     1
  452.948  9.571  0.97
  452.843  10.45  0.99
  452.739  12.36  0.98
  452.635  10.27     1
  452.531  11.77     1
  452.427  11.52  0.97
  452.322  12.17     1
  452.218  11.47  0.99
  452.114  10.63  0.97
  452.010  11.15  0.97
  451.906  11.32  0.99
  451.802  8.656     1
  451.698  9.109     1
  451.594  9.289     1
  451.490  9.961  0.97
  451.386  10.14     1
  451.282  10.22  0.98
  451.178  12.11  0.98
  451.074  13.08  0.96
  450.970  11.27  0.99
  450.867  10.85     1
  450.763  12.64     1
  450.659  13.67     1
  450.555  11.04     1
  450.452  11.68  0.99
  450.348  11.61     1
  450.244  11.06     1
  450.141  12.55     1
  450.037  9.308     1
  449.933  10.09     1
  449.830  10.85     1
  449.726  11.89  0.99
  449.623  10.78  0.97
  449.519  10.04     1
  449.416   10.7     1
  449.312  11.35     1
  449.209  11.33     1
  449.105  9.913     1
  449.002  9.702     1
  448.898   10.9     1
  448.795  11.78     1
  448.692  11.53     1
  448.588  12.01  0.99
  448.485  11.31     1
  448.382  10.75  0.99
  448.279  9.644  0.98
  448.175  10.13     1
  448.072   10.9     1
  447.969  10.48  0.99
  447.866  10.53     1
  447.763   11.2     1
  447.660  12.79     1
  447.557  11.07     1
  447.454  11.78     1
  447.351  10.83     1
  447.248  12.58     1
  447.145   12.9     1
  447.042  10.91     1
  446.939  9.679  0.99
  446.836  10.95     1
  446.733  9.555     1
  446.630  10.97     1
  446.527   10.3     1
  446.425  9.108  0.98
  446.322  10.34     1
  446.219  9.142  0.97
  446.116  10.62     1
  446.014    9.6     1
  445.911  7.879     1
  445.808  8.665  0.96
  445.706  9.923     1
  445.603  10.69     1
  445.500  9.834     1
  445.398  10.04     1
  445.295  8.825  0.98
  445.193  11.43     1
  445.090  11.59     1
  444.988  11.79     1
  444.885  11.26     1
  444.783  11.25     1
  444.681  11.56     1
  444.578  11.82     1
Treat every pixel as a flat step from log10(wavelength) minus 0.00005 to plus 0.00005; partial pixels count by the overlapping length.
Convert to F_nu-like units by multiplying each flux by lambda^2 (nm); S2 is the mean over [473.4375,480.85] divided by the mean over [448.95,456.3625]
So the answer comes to 1.2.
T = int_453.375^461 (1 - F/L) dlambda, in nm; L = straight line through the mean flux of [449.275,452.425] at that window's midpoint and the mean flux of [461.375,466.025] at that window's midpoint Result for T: 0.06 nm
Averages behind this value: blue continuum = 11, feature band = 11.2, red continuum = 11.6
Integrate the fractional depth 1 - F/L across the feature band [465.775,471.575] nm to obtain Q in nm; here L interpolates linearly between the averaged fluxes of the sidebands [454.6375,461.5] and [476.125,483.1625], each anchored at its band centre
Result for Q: 0.29 nm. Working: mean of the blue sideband 11.5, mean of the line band 11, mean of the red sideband 11.8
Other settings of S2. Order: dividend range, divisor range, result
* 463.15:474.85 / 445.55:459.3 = 1.12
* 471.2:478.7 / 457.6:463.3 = 1.07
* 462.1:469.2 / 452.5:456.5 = 1.11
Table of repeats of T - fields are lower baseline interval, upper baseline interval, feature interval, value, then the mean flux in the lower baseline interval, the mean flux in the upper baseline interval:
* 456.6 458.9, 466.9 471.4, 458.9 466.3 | -0.28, 11.4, 11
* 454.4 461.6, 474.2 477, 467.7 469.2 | 0.05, 11.5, 11.8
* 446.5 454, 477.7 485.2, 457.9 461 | -0.12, 10.9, 11.8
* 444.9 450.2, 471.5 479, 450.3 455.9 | 0.05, 10.7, 11.8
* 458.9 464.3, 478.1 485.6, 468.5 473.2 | 0.15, 11.8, 11.8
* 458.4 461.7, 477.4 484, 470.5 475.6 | 0.06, 11.8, 11.8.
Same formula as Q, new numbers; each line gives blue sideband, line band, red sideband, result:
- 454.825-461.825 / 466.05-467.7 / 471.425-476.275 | 0.16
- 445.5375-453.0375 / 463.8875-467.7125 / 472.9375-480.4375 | 0.12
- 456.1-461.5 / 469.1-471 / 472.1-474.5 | 0.13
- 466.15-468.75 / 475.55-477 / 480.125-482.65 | 0.00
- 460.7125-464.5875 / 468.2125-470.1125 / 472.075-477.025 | 0.11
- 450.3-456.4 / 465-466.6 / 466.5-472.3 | -0.06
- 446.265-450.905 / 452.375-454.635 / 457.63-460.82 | 0.17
